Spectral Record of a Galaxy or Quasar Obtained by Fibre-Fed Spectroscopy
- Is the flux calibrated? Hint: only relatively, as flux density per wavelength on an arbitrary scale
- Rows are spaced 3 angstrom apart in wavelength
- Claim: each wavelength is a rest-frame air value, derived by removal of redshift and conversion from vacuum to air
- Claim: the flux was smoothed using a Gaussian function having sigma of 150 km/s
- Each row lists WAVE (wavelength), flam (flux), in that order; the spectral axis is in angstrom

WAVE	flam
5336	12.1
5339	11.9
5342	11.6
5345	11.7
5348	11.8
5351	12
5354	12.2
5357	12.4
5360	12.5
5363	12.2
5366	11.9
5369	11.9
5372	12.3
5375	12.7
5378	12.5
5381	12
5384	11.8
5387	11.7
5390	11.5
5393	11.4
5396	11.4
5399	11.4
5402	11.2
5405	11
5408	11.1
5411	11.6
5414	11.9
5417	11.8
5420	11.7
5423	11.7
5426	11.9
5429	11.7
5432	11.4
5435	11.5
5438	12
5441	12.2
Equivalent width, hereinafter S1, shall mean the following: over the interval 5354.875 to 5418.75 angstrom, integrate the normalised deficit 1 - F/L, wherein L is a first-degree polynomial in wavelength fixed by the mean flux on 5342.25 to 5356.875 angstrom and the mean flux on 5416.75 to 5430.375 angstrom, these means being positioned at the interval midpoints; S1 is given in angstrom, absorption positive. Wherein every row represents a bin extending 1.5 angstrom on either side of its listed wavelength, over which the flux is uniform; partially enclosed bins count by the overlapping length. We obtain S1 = 0.1 angstrom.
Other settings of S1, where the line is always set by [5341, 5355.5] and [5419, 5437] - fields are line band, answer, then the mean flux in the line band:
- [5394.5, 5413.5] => 0.66 angstrom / 11.3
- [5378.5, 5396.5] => 0.11 angstrom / 11.7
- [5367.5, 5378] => -0.47 angstrom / 12.3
